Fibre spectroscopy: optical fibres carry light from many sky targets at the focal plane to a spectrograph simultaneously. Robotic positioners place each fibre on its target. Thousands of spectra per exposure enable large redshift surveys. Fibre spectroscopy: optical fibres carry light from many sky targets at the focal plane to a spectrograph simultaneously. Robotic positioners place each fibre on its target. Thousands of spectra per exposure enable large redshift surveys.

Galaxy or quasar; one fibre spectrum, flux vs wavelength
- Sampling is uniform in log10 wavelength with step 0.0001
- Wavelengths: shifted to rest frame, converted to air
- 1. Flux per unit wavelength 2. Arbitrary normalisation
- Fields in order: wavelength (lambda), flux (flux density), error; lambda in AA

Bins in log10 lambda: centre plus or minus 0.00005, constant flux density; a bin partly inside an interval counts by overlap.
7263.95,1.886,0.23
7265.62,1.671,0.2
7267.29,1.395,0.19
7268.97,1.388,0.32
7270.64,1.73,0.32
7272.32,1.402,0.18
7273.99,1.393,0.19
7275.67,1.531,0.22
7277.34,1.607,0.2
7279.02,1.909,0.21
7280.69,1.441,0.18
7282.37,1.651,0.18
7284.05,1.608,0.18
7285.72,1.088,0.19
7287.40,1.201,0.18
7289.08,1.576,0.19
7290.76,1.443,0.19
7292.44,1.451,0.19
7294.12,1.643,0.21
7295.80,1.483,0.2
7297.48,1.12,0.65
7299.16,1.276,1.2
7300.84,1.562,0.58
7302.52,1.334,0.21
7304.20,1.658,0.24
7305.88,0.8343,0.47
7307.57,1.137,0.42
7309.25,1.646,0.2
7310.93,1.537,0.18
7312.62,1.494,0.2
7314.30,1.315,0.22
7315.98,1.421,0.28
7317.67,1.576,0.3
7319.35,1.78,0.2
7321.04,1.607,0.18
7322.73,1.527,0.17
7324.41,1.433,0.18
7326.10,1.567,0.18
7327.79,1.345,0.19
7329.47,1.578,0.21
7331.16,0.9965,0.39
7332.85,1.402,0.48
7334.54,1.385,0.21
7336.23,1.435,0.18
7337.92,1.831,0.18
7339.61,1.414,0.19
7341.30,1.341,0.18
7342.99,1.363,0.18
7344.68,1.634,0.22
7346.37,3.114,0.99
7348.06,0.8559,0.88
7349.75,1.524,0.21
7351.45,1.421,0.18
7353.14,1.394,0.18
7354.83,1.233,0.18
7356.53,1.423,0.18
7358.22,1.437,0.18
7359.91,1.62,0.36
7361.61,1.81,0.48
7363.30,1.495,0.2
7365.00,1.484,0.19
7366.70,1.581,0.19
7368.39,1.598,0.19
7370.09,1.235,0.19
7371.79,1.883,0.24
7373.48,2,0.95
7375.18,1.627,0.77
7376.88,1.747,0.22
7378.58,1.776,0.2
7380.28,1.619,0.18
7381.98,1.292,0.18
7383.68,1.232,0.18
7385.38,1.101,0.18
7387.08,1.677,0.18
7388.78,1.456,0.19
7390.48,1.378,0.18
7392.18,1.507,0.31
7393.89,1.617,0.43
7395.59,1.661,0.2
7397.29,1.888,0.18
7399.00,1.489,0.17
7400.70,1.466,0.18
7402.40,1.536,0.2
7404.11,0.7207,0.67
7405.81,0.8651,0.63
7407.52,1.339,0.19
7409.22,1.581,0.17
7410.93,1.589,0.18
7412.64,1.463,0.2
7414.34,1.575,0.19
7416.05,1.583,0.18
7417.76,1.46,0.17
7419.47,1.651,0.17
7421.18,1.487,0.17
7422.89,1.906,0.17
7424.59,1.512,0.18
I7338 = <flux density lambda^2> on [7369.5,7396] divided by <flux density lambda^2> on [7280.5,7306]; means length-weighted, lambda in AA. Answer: 1.13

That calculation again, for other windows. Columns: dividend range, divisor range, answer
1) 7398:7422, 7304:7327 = 1.00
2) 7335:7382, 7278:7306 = 1.12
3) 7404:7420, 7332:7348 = 0.89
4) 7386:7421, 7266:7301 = 1.03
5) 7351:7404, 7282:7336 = 1.09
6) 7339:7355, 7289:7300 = 1.11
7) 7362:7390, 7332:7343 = 1.07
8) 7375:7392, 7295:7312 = 1.12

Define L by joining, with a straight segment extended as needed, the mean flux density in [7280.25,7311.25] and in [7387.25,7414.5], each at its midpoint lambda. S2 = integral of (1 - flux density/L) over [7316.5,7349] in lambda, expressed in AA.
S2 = -2.7 AA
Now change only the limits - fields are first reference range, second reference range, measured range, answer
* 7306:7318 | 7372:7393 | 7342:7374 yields -1.78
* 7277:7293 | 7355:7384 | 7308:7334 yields 0.93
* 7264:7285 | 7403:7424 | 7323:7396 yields -1.69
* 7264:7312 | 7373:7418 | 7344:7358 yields -0.87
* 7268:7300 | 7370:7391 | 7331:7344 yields 0.83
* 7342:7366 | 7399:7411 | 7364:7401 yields -4.00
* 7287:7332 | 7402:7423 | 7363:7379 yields -2.44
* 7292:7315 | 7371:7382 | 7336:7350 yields -0.40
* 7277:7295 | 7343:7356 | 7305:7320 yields 1.22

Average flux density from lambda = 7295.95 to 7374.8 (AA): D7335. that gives 1.49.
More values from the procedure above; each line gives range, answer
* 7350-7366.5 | 1.48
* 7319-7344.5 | 1.46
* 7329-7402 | 1.54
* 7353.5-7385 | 1.55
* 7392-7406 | 1.44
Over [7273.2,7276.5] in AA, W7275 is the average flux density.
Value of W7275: 1.46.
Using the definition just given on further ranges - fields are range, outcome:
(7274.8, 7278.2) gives 1.57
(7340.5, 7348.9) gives 1.66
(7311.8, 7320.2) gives 1.52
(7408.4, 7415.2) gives 1.55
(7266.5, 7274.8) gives 1.46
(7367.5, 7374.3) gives 1.68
